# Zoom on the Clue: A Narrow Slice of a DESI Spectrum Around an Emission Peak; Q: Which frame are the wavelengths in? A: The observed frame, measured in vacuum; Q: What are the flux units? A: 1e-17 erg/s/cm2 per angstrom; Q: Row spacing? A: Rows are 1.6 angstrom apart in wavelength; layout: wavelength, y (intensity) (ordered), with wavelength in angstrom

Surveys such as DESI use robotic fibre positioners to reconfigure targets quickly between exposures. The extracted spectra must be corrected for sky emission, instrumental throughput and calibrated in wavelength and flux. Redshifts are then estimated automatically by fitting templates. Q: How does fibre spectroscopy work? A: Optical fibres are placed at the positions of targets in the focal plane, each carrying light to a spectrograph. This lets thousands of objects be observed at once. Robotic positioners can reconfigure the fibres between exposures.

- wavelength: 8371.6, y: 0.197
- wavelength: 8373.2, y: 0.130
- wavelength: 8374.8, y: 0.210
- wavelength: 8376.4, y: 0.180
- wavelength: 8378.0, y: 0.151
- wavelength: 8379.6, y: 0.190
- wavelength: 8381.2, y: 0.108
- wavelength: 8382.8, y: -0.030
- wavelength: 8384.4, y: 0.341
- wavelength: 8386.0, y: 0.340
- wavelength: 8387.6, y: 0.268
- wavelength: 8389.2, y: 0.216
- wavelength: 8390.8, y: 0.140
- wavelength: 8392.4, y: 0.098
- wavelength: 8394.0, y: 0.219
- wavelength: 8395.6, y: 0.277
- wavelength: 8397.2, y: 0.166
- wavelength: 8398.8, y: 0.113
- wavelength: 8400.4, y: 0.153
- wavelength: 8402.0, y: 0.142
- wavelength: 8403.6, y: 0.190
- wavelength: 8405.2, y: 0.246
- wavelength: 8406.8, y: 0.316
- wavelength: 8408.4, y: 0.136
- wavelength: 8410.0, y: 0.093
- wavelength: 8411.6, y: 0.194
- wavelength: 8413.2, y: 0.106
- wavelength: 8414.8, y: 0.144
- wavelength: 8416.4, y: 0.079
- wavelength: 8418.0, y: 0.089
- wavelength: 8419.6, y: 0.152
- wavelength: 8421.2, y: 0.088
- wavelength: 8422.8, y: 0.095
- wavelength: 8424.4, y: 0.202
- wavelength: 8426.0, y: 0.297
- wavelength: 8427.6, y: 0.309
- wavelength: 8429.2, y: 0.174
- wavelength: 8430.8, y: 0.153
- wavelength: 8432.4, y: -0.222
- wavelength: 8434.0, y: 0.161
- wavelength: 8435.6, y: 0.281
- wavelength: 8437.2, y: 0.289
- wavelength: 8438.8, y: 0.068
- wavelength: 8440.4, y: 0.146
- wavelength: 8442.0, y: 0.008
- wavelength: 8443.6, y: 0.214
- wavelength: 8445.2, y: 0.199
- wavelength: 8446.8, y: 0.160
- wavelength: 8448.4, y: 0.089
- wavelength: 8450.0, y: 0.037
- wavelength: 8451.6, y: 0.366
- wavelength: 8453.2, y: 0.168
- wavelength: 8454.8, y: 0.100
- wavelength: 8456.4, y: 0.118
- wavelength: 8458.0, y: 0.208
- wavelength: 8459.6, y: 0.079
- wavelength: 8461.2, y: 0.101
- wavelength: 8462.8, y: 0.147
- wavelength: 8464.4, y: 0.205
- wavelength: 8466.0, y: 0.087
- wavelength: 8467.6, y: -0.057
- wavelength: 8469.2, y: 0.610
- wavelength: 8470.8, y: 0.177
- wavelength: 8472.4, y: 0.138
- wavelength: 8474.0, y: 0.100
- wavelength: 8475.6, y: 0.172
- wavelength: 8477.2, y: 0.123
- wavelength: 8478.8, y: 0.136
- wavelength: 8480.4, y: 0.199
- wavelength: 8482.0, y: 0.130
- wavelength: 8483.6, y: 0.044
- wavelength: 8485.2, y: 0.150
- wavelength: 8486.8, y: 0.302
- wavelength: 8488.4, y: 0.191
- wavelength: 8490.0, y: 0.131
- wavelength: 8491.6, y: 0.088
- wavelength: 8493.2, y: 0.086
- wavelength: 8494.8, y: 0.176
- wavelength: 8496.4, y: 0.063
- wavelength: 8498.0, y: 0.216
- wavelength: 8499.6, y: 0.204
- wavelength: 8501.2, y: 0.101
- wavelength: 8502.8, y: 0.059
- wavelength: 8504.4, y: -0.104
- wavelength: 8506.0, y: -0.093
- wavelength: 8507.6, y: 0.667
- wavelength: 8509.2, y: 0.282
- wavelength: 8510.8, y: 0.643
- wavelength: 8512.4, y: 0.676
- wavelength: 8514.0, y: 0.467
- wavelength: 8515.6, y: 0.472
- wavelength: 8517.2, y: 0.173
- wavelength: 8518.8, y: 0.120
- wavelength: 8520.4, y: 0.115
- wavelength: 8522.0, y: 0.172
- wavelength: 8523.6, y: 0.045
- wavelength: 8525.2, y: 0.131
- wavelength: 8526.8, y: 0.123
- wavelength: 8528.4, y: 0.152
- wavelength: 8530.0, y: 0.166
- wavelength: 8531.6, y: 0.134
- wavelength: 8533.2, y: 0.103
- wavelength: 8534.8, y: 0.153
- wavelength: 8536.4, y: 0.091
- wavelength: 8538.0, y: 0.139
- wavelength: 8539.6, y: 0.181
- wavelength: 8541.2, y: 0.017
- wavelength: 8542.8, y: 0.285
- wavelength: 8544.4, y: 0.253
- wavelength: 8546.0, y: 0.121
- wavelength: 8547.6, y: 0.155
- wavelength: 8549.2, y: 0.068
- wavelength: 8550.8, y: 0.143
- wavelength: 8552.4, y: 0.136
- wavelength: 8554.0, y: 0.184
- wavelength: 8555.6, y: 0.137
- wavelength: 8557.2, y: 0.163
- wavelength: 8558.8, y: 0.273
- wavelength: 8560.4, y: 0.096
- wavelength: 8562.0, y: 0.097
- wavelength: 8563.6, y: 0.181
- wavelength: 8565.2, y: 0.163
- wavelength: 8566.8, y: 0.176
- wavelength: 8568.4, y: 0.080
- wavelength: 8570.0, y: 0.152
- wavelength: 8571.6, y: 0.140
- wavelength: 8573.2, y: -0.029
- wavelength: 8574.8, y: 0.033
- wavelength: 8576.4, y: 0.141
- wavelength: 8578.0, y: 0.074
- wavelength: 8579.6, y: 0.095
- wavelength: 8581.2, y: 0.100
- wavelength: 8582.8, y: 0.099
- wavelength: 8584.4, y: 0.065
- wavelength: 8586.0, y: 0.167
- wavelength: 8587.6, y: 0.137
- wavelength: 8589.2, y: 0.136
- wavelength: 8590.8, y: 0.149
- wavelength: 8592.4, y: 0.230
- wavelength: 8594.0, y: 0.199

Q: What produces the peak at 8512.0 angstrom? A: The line H-gamma 4340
